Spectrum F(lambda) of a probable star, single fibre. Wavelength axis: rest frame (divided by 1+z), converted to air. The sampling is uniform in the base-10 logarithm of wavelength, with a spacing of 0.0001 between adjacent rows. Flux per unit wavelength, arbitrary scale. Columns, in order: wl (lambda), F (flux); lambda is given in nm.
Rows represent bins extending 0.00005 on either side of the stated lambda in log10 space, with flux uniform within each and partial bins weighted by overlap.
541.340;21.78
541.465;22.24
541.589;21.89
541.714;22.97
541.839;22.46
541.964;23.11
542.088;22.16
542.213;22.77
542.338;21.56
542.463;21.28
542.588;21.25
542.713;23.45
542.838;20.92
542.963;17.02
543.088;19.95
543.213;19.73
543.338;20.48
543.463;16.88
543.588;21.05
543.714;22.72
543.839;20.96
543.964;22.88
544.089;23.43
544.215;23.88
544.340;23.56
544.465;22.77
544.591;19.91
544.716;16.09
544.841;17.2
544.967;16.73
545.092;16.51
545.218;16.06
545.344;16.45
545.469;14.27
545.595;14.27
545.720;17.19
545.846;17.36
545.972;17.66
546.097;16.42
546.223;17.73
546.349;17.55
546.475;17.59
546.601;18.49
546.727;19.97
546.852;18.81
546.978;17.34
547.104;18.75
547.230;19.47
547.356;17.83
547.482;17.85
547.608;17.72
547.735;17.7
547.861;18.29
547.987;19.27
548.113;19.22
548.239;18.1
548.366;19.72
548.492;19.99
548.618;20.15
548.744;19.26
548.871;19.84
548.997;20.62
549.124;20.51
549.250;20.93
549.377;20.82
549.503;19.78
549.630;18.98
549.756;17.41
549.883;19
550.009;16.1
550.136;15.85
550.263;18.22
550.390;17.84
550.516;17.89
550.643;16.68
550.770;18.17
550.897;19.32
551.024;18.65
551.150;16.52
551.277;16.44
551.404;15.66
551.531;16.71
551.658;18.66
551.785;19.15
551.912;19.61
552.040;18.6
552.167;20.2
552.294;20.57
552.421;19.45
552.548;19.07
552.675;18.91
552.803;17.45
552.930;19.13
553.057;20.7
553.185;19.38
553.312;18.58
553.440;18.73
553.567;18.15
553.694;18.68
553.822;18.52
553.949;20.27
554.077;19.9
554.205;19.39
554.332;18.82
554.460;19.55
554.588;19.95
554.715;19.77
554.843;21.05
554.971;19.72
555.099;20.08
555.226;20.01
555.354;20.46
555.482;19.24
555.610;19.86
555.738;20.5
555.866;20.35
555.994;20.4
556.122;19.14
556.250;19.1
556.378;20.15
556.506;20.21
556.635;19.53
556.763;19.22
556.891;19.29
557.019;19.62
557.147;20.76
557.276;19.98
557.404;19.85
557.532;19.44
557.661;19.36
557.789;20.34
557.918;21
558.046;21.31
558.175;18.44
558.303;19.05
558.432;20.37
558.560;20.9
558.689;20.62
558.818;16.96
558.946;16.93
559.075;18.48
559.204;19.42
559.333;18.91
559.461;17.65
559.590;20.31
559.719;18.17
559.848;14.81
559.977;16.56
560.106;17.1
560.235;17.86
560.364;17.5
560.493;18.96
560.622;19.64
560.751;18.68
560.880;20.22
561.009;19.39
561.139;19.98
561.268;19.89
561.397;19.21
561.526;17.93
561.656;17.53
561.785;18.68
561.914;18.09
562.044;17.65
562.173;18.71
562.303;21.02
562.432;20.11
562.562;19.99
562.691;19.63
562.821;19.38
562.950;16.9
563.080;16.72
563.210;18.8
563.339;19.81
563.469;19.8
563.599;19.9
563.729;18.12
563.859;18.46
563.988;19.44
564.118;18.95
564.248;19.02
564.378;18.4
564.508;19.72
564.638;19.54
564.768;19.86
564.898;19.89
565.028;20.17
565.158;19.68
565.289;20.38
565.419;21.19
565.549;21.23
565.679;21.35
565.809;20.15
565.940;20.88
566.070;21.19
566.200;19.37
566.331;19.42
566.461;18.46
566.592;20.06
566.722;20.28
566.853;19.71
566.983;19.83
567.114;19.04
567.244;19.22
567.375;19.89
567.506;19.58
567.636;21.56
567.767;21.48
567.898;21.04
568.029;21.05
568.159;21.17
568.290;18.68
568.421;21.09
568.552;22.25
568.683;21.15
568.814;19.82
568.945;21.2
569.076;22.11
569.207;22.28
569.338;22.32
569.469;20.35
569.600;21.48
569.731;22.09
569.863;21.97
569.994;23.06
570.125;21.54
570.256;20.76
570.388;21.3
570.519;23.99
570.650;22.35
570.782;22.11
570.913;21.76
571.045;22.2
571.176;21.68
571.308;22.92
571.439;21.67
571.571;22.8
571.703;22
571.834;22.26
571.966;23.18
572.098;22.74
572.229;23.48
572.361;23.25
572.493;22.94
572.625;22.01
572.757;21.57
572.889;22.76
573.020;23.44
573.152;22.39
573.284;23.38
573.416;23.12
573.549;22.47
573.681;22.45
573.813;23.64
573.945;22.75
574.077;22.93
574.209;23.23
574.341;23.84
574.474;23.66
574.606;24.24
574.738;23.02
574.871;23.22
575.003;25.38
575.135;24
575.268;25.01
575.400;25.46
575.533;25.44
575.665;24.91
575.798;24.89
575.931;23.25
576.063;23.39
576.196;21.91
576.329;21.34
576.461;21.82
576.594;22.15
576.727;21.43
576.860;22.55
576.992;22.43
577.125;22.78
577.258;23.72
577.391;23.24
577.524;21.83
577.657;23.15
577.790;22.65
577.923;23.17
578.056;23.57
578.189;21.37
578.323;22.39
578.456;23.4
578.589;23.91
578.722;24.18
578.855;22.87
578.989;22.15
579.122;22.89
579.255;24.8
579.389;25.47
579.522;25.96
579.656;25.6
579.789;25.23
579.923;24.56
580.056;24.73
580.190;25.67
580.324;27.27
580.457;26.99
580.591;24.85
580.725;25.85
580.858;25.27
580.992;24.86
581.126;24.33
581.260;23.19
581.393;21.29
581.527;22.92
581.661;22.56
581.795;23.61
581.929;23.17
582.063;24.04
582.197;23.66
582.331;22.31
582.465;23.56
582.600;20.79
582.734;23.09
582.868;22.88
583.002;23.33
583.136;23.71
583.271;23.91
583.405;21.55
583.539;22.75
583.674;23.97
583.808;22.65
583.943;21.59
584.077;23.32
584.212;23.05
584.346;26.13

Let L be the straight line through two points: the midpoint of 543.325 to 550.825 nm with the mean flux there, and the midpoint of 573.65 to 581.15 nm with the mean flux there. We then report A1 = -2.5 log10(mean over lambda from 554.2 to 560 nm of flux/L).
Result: 0.05 mag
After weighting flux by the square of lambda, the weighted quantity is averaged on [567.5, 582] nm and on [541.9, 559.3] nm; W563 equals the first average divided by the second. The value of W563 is 1.30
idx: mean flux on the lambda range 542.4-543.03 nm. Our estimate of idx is 20.8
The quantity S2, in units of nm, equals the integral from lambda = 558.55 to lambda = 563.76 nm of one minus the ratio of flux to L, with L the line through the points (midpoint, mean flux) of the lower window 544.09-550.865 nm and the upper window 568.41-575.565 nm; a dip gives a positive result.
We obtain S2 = 0.53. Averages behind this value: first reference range 18.5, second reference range 22.6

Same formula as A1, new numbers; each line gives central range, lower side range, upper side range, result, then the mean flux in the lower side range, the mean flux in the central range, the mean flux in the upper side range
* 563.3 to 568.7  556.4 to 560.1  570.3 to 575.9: 0.064 mag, 19.2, 20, 23.1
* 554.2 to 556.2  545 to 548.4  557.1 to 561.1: -0.075 mag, 17.7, 19.9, 19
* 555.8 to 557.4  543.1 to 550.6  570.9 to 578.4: 0.025 mag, 18.8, 19.8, 23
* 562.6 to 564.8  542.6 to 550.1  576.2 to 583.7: 0.127 mag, 19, 19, 23.5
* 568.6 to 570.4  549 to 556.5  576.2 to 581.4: 0.025 mag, 19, 21.5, 23.7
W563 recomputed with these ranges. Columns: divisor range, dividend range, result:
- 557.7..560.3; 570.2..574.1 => 1.26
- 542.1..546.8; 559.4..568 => 1.07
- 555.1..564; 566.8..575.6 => 1.21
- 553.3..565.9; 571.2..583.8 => 1.29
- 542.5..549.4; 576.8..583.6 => 1.40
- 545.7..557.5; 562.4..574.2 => 1.18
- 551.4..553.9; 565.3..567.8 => 1.12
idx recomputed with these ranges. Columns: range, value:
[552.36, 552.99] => 18.8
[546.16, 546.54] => 17.6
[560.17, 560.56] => 18.1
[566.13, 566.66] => 19.4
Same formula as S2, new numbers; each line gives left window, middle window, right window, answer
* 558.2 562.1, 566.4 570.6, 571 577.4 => 0.063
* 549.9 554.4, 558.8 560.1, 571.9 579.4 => 0.138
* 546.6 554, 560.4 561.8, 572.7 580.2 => 0.107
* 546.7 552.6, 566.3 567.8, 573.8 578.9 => 0.126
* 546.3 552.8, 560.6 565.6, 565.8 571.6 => 0.267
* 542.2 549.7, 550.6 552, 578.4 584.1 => 0.148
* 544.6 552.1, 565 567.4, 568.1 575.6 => 0.156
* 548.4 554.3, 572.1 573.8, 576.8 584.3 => -0.035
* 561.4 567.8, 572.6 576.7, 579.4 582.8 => -0.172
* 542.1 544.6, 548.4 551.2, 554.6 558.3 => 0.256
